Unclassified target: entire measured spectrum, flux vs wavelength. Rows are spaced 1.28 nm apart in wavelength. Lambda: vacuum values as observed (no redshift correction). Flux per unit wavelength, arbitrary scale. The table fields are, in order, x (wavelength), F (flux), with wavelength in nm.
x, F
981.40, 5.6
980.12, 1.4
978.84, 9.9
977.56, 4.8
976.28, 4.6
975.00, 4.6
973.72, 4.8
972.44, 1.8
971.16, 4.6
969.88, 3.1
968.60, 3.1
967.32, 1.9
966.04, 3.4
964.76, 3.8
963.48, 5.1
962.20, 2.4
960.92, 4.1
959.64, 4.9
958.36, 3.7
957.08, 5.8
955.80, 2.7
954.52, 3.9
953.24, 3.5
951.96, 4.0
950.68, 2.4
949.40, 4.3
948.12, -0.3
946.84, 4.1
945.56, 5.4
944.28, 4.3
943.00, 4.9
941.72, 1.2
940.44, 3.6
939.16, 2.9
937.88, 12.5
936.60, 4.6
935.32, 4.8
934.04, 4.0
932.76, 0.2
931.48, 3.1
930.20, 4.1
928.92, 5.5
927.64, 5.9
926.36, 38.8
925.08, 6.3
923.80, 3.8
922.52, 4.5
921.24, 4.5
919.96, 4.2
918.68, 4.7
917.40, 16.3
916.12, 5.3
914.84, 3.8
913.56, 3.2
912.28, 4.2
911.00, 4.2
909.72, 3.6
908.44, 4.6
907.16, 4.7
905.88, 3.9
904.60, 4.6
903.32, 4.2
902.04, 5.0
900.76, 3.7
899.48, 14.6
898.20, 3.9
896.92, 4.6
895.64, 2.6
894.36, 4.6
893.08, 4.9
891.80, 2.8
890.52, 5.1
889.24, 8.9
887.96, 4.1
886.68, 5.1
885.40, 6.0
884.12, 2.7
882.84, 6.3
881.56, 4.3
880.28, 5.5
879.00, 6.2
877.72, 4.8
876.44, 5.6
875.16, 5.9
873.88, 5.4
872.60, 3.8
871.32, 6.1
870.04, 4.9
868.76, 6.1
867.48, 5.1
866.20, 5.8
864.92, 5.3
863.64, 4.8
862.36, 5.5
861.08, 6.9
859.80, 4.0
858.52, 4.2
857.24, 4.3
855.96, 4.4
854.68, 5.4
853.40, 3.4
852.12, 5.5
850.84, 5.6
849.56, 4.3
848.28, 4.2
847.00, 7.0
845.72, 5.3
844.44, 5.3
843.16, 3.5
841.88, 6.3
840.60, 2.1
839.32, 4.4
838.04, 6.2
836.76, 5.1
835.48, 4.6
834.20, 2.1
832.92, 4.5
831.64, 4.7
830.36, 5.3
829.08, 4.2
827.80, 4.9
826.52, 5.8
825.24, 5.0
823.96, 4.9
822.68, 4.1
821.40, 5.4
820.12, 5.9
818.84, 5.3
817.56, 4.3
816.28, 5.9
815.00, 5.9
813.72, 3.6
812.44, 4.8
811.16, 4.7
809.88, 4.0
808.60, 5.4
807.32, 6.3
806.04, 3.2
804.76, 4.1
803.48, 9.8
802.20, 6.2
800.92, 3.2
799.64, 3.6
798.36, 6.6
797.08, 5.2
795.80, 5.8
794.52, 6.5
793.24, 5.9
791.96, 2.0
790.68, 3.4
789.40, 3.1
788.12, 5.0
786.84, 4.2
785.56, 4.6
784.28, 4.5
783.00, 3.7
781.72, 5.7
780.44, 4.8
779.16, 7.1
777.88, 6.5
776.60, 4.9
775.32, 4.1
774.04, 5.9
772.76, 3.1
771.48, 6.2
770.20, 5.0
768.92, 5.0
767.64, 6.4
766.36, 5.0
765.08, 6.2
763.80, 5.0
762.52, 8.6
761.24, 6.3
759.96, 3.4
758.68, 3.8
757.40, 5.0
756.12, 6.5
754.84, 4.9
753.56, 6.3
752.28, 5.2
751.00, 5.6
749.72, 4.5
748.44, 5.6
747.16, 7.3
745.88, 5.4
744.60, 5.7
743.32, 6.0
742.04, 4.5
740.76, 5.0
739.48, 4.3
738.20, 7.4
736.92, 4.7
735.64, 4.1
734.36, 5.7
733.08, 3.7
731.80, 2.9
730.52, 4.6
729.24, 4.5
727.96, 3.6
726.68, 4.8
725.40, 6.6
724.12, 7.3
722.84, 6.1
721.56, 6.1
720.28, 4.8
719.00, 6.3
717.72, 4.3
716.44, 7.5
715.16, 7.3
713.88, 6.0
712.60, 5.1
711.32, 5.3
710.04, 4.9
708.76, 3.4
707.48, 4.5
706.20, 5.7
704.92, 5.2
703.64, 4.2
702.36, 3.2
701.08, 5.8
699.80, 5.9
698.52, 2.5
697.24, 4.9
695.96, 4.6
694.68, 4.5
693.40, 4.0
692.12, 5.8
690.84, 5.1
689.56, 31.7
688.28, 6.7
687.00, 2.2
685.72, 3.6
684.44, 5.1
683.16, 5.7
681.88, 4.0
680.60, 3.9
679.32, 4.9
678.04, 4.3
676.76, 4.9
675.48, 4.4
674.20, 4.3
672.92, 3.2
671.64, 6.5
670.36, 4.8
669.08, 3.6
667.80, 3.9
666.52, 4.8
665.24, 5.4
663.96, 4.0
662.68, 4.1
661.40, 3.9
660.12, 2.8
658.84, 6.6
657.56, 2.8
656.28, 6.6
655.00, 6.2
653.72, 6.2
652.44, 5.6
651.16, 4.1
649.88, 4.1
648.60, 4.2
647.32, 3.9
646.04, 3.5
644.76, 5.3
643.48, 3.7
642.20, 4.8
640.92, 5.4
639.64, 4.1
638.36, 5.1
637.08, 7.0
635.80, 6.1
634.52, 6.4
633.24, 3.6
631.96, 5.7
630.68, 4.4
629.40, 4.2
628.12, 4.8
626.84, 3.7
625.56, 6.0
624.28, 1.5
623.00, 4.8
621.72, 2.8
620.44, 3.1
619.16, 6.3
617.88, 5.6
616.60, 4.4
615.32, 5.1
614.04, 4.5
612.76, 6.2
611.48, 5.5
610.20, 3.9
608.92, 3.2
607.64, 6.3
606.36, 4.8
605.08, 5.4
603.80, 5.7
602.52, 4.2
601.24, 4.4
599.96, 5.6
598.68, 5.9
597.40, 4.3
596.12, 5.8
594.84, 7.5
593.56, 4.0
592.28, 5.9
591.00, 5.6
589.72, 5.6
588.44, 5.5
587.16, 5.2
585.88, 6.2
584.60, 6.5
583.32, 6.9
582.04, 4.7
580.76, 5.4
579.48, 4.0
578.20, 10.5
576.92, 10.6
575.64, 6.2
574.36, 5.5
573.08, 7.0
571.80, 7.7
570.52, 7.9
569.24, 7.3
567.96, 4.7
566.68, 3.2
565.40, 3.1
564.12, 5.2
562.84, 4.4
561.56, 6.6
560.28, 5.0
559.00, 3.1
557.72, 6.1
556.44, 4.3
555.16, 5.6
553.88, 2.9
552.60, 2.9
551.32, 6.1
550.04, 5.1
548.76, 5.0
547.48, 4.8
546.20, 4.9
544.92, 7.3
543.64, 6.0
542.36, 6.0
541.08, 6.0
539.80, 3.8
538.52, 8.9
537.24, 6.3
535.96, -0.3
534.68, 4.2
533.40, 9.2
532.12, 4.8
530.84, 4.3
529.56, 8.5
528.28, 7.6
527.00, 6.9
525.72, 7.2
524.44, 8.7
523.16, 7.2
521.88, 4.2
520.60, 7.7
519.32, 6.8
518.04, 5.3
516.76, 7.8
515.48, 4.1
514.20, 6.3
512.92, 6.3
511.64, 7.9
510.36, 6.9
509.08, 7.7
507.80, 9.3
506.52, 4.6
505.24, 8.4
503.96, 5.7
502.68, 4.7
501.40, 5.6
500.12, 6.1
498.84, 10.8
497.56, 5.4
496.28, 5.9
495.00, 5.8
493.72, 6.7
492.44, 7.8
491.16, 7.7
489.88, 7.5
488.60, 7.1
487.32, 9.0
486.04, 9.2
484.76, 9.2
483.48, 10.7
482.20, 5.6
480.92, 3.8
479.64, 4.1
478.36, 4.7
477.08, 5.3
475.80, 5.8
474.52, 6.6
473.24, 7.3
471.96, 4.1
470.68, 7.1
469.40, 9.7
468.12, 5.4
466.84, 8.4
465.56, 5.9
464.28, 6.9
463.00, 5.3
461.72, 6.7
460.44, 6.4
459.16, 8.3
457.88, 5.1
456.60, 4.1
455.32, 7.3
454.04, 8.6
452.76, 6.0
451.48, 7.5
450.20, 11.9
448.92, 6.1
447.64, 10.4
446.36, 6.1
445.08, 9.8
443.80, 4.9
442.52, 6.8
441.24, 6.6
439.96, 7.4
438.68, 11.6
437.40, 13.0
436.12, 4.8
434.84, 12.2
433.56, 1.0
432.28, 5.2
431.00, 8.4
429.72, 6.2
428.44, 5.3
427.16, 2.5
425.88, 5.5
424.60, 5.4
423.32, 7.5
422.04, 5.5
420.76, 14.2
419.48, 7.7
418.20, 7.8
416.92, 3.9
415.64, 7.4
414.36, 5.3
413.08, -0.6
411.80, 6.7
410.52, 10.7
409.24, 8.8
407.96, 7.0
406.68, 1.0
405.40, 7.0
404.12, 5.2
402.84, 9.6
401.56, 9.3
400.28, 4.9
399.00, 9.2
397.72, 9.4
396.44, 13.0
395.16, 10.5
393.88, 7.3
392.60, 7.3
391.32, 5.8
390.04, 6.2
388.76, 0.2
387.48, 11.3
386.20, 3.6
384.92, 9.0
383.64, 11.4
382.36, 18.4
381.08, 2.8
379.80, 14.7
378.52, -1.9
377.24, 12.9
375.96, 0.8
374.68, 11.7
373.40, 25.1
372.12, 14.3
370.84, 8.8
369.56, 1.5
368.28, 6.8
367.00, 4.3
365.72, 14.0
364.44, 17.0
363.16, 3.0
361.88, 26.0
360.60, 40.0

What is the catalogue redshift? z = 0.850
